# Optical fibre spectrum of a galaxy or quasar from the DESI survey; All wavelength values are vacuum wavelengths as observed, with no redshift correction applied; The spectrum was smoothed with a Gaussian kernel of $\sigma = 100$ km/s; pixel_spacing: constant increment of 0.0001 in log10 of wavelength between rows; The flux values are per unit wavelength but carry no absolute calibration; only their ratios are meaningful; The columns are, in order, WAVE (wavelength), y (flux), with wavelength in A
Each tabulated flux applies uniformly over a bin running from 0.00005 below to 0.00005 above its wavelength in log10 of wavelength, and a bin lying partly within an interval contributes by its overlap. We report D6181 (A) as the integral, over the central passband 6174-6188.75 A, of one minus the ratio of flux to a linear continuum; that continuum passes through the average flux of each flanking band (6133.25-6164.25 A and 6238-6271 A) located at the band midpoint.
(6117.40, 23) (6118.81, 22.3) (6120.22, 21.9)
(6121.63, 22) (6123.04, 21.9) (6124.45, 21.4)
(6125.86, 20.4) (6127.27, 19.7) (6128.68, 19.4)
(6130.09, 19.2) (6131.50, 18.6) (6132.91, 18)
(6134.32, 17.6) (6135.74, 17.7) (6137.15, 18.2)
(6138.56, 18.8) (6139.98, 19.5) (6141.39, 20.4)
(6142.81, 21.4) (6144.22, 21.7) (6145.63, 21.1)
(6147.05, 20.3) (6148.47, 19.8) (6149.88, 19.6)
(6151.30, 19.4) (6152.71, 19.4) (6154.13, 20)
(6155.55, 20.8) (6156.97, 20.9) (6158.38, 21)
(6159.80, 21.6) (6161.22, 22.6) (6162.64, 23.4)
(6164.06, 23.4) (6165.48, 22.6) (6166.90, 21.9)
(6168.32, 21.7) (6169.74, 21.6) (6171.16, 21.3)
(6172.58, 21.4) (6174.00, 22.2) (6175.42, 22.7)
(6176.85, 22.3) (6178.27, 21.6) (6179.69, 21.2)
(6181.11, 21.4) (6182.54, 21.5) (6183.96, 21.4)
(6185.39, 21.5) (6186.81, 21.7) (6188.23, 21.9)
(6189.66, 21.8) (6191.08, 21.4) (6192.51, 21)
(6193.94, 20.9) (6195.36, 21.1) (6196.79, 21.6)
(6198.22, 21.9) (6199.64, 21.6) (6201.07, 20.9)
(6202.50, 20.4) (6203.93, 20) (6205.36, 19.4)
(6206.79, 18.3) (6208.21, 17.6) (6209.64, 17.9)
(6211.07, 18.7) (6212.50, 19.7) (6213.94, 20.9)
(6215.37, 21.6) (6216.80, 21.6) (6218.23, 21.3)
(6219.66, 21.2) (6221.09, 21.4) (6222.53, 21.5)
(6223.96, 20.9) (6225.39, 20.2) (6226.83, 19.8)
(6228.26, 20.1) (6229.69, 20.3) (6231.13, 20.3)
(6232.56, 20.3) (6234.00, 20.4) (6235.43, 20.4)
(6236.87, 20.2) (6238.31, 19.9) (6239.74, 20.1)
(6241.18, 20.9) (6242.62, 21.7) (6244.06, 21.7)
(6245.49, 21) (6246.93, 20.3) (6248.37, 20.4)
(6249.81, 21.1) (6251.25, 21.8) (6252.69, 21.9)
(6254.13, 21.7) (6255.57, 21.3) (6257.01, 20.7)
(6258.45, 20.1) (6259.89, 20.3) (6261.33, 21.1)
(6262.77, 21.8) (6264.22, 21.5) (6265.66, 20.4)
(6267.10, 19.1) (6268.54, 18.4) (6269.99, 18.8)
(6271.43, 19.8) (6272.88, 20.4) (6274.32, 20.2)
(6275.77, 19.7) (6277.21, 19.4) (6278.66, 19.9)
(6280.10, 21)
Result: -0.9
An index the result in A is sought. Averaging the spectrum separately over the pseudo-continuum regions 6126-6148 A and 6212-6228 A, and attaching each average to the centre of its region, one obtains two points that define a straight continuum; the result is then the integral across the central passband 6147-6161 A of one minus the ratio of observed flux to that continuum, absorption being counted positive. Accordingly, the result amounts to -0.4 A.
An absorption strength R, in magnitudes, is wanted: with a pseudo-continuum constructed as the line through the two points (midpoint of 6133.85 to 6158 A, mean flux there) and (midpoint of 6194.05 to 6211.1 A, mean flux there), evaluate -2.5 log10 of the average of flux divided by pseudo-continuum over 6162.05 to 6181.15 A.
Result -0.111 mag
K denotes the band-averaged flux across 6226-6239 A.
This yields 20.2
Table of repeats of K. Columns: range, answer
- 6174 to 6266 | 20.8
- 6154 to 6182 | 21.8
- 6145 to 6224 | 21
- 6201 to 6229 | 20.2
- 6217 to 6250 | 20.7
